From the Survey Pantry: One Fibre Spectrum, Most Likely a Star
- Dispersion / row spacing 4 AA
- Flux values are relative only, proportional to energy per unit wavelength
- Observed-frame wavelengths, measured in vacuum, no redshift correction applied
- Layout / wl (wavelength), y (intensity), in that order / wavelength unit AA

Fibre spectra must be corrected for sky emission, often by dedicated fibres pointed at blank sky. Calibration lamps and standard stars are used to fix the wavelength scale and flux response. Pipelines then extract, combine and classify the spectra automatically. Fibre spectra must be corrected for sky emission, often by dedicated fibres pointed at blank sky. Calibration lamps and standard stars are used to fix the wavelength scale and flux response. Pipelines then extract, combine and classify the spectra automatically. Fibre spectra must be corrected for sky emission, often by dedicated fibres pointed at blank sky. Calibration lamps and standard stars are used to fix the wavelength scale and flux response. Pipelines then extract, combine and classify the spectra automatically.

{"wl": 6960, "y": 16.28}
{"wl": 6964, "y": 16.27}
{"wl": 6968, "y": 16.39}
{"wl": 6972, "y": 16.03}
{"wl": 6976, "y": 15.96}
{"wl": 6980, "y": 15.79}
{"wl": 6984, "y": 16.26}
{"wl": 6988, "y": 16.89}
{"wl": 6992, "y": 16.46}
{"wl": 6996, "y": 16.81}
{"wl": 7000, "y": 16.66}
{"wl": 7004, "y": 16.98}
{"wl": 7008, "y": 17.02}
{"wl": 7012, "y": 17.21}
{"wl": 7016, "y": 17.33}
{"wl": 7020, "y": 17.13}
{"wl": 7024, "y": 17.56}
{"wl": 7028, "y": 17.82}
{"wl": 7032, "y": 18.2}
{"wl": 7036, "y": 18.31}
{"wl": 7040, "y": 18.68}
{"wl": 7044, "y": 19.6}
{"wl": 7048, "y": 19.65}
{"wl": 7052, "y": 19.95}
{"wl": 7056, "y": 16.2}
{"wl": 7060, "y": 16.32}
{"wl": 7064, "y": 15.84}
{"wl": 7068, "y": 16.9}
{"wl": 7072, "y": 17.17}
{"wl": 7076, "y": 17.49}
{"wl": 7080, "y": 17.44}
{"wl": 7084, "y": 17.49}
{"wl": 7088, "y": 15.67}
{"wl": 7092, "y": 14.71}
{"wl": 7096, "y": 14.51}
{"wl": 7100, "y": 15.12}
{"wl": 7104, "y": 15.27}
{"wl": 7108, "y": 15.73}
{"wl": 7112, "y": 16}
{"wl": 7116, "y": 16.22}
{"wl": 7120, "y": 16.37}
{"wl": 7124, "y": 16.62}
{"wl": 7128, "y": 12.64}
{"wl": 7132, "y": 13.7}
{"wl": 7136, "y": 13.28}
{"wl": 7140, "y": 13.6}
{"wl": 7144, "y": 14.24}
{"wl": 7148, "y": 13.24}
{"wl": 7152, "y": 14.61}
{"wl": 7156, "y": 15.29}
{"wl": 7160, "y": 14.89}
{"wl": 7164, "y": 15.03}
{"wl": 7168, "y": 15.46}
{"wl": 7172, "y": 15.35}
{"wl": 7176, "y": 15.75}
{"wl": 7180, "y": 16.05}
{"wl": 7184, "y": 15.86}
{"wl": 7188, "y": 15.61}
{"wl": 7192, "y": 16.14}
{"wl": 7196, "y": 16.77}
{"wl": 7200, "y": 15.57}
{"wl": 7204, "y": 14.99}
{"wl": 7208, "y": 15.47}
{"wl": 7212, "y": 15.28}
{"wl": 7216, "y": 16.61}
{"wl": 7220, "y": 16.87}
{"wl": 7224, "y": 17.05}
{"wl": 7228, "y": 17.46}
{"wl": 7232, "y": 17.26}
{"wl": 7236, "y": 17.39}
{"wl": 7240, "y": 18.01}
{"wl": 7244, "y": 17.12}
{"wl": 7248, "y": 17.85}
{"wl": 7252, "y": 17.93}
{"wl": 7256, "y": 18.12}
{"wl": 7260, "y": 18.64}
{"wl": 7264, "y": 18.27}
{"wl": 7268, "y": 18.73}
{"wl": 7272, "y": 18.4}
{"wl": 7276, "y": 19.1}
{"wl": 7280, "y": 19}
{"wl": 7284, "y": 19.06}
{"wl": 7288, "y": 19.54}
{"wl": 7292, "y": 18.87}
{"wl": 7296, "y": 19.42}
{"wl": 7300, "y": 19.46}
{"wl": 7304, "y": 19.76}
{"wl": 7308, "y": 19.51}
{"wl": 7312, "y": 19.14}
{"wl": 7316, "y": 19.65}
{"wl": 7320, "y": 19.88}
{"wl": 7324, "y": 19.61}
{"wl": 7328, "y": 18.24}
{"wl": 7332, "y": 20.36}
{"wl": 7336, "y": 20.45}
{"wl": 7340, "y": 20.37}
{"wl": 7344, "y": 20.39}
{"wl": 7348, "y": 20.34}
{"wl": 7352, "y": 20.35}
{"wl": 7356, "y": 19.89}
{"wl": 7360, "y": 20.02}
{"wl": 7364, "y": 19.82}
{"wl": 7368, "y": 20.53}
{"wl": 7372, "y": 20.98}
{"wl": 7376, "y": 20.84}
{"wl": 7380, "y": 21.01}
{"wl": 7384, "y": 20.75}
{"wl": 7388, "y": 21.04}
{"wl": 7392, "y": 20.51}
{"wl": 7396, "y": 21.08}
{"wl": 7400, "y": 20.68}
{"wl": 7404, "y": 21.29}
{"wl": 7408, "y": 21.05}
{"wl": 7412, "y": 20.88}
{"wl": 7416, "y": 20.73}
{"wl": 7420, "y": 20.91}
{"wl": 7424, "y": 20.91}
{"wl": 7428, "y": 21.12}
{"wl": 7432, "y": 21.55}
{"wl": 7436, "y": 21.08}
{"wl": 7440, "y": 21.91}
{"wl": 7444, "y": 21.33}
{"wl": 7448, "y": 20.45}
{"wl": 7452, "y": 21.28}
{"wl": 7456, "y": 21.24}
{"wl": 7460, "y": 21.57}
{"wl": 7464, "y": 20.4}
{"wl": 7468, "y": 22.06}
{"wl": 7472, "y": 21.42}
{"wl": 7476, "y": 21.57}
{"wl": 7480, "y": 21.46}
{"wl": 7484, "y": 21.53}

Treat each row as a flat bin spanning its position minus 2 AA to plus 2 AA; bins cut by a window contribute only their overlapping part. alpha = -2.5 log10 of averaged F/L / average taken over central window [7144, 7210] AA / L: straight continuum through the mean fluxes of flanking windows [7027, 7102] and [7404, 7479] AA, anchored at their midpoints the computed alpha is 0.197 mag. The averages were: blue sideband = 17.2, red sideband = 21.2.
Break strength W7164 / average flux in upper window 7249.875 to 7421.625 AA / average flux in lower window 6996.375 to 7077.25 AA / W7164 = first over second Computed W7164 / 1.13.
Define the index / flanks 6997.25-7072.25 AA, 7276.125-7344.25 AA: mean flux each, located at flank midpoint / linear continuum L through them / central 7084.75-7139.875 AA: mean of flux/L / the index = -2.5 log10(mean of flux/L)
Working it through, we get 0.20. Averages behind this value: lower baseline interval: 17.6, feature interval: 15.1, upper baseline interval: 19.5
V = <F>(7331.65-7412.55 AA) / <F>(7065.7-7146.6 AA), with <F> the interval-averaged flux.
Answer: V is 1.33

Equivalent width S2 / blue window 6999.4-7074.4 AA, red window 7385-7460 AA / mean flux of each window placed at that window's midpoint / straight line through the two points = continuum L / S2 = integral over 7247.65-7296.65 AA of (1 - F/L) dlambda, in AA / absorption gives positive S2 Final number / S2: 2.6 AA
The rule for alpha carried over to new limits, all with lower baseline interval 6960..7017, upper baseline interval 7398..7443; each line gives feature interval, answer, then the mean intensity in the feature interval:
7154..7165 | 0.214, 15.1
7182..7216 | 0.190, 15.8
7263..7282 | 0.047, 18.7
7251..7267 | 0.064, 18.3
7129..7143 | 0.318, 13.5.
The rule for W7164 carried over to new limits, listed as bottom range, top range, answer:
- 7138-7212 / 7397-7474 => 1.39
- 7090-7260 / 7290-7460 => 1.30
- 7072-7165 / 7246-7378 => 1.28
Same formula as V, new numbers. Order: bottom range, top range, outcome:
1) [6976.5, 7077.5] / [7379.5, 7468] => 1.21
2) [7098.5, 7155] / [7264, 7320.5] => 1.30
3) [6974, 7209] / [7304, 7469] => 1.27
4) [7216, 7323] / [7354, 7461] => 1.13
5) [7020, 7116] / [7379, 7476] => 1.24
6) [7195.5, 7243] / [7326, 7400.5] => 1.23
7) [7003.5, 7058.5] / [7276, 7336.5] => 1.08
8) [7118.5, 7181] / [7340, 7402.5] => 1.40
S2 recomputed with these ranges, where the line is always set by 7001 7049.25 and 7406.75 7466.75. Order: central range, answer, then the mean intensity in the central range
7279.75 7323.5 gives 1.40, 19.4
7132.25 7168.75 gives 8.79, 14.3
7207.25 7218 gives 1.96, 15.8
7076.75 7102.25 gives 3.47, 15.9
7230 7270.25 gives 3.53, 17.9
